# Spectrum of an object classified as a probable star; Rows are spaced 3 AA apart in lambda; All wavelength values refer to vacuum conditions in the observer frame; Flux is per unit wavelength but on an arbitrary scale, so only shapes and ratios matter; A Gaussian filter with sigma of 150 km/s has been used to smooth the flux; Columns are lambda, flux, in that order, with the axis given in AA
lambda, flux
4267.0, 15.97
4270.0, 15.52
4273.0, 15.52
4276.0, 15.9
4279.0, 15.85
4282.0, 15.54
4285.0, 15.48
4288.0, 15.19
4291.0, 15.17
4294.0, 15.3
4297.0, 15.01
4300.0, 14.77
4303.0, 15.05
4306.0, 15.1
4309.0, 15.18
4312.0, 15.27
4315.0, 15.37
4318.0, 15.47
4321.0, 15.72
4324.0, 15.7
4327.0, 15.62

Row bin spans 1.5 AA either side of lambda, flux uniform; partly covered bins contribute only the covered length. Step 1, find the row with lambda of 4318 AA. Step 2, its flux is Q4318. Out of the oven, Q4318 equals 15.47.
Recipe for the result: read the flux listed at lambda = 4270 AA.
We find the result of 15.52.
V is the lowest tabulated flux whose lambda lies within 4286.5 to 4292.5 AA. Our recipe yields 15.17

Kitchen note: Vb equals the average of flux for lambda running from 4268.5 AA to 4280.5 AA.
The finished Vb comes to 15.7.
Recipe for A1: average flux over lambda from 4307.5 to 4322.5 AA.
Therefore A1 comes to 15.4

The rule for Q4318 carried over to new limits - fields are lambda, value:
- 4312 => 15.27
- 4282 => 15.54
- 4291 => 15.17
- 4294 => 15.3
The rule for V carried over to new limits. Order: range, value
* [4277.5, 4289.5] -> 15.19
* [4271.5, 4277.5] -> 15.52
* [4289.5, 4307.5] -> 14.77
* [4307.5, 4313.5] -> 15.18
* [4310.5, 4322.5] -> 15.27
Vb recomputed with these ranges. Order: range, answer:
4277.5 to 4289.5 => 15.5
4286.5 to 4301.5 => 15.1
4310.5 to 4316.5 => 15.3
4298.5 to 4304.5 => 14.9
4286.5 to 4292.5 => 15.2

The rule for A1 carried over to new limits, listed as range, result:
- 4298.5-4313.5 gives 15.1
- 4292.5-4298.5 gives 15.2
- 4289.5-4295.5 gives 15.2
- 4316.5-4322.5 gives 15.6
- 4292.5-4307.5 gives 15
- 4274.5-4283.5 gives 15.8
